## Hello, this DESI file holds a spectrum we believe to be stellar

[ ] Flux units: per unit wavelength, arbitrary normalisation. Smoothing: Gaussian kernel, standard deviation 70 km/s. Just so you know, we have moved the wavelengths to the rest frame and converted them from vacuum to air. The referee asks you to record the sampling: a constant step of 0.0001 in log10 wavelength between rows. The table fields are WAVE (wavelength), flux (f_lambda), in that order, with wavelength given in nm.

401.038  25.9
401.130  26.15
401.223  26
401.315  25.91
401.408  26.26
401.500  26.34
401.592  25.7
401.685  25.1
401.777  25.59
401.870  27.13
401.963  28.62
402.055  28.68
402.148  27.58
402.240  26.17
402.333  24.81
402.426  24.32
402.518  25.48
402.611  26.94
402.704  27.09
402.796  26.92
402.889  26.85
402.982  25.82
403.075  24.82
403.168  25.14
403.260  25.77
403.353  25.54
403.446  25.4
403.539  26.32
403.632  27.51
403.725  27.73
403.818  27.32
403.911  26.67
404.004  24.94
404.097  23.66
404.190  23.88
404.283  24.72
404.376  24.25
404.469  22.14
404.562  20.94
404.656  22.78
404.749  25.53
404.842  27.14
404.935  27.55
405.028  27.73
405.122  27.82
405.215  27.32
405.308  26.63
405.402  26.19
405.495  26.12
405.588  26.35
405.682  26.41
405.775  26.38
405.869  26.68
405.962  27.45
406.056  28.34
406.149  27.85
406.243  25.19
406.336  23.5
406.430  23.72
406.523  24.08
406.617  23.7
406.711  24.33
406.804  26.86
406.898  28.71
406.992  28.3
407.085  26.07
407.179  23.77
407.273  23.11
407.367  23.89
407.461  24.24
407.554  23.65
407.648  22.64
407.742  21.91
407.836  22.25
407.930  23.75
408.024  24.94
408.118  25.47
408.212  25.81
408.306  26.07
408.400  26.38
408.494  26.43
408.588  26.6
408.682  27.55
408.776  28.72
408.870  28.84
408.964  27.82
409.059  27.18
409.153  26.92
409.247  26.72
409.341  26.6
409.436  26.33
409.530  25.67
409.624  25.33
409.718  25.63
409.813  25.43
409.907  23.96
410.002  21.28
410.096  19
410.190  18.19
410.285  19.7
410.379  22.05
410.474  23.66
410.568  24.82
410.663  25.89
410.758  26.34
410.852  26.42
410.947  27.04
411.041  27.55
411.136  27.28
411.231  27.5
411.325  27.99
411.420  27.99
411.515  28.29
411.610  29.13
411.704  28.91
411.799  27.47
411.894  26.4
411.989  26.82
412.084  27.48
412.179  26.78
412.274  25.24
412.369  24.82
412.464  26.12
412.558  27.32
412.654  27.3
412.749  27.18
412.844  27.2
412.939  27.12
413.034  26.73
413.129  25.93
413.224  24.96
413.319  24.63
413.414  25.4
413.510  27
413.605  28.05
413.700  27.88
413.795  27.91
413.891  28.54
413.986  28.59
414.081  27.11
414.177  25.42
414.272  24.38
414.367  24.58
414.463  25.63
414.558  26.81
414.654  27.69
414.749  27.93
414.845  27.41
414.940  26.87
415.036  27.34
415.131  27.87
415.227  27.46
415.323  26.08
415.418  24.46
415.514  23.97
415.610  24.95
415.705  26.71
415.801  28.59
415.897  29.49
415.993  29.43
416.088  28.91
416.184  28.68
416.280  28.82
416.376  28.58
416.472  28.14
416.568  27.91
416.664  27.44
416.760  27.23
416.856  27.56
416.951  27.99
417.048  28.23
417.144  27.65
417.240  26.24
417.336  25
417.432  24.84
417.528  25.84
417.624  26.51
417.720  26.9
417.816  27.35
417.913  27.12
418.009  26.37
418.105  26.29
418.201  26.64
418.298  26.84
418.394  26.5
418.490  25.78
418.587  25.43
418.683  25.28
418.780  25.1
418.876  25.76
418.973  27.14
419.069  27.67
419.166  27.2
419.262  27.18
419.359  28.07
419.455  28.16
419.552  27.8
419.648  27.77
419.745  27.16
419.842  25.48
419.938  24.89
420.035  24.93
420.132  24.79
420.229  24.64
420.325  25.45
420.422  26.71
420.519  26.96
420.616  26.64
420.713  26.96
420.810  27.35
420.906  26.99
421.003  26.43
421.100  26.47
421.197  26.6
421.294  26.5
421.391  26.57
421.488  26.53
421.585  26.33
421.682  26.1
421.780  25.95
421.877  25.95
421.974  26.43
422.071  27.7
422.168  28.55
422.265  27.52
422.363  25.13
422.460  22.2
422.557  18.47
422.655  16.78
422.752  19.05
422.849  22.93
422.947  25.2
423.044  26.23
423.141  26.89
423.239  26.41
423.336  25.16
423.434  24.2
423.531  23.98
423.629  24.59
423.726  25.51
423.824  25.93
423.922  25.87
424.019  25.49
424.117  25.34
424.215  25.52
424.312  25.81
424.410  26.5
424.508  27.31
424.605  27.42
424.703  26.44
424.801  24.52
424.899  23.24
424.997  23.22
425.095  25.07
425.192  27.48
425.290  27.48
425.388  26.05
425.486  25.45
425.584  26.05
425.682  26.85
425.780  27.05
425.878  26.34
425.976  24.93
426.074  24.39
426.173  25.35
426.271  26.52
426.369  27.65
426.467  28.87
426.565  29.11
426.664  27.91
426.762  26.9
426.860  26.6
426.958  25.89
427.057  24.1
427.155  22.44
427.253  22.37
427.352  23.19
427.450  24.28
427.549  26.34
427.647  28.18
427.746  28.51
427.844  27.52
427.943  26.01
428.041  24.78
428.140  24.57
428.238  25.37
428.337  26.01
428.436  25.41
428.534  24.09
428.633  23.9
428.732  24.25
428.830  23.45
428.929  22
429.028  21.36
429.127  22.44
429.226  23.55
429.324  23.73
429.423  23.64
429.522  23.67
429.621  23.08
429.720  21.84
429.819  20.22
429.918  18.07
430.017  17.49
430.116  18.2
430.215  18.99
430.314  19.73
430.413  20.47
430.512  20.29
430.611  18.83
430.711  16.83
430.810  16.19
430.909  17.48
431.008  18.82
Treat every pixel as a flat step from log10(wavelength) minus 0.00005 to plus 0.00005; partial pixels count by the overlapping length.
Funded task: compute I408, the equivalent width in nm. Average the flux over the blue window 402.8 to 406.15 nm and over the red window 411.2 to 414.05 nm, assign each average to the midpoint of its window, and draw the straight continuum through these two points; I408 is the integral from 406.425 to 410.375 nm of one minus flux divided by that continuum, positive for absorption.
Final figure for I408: 0.23 nm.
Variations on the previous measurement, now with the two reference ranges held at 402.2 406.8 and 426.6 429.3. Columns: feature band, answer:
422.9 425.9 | -0.09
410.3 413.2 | -0.13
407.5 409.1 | 0.00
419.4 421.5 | -0.11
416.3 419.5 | -0.21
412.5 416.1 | -0.21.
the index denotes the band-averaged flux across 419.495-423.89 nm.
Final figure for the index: 25.5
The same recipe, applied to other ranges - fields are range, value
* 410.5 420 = 26.9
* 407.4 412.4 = 25.6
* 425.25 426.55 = 26.4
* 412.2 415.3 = 26.7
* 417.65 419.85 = 26.8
